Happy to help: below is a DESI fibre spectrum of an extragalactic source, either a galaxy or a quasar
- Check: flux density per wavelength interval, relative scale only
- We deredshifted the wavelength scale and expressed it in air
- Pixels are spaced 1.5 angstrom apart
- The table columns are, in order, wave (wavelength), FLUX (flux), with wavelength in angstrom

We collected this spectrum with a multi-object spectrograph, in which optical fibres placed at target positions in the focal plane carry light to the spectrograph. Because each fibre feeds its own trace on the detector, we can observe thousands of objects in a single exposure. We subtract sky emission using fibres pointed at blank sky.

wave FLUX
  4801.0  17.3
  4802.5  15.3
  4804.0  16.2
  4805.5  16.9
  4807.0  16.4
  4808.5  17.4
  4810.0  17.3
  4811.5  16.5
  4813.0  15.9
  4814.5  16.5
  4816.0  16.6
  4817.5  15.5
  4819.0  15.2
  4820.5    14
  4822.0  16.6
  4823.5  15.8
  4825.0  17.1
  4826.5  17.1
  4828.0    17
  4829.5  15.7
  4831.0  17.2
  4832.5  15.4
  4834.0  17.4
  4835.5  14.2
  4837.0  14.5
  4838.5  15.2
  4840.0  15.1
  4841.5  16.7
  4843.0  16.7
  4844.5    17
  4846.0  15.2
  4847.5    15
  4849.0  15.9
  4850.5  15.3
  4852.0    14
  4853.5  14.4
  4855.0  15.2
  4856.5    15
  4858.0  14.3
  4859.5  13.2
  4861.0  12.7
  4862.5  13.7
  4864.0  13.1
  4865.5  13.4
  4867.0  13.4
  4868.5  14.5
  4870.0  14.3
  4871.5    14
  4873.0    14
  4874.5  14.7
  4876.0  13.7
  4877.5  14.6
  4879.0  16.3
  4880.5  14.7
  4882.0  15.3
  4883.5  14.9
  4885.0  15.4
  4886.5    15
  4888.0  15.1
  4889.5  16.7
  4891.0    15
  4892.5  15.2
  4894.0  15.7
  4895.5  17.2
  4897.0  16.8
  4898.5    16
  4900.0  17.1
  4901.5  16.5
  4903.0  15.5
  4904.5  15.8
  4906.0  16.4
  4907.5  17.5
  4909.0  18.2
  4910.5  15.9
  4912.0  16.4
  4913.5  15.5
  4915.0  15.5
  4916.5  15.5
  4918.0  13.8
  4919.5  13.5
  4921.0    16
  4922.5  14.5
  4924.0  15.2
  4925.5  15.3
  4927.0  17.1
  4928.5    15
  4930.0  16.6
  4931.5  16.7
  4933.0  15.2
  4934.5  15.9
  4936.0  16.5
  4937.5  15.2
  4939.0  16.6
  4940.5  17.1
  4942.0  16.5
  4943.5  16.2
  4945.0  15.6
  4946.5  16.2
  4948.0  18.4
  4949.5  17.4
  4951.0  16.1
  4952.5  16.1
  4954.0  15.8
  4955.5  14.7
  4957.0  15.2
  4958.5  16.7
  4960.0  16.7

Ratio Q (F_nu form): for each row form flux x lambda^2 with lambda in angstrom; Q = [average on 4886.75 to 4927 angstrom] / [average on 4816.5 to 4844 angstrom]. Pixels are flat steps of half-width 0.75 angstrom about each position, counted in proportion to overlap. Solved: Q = 1.03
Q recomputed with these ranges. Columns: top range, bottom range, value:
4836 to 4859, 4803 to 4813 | 0.93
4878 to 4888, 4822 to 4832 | 0.94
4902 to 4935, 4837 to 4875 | 1.11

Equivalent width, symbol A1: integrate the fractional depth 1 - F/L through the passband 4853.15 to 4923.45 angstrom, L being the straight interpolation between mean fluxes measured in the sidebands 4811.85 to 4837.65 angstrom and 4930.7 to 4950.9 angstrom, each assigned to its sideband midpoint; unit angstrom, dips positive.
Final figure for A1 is 4.74 angstrom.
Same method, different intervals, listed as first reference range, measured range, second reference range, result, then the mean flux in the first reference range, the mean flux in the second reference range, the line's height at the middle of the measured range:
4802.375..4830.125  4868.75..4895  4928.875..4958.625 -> 2.0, 16.3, 16.2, 16.2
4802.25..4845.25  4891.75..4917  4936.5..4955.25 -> 0.0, 16.2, 16.4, 16.3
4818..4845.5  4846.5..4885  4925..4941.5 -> 3.9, 16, 16.1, 16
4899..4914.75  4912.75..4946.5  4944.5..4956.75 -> 1.3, 16.4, 16.3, 16.3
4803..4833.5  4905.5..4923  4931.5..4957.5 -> 0.5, 16.3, 16.2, 16.2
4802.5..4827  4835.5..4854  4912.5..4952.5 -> 0.9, 16.3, 15.9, 16.2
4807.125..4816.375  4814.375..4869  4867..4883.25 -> 1.5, 16.7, 14.6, 15.7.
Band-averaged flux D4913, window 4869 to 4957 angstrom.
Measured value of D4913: 15.7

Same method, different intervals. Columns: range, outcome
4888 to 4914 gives 16.3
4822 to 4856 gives 15.8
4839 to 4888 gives 14.7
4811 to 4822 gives 15.8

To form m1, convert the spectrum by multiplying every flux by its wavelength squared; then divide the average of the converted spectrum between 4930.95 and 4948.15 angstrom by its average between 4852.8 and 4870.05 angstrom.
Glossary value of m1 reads 1.21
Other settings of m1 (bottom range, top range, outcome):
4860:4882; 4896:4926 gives 1.14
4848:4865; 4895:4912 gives 1.19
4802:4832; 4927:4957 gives 1.05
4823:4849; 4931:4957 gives 1.06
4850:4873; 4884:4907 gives 1.15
